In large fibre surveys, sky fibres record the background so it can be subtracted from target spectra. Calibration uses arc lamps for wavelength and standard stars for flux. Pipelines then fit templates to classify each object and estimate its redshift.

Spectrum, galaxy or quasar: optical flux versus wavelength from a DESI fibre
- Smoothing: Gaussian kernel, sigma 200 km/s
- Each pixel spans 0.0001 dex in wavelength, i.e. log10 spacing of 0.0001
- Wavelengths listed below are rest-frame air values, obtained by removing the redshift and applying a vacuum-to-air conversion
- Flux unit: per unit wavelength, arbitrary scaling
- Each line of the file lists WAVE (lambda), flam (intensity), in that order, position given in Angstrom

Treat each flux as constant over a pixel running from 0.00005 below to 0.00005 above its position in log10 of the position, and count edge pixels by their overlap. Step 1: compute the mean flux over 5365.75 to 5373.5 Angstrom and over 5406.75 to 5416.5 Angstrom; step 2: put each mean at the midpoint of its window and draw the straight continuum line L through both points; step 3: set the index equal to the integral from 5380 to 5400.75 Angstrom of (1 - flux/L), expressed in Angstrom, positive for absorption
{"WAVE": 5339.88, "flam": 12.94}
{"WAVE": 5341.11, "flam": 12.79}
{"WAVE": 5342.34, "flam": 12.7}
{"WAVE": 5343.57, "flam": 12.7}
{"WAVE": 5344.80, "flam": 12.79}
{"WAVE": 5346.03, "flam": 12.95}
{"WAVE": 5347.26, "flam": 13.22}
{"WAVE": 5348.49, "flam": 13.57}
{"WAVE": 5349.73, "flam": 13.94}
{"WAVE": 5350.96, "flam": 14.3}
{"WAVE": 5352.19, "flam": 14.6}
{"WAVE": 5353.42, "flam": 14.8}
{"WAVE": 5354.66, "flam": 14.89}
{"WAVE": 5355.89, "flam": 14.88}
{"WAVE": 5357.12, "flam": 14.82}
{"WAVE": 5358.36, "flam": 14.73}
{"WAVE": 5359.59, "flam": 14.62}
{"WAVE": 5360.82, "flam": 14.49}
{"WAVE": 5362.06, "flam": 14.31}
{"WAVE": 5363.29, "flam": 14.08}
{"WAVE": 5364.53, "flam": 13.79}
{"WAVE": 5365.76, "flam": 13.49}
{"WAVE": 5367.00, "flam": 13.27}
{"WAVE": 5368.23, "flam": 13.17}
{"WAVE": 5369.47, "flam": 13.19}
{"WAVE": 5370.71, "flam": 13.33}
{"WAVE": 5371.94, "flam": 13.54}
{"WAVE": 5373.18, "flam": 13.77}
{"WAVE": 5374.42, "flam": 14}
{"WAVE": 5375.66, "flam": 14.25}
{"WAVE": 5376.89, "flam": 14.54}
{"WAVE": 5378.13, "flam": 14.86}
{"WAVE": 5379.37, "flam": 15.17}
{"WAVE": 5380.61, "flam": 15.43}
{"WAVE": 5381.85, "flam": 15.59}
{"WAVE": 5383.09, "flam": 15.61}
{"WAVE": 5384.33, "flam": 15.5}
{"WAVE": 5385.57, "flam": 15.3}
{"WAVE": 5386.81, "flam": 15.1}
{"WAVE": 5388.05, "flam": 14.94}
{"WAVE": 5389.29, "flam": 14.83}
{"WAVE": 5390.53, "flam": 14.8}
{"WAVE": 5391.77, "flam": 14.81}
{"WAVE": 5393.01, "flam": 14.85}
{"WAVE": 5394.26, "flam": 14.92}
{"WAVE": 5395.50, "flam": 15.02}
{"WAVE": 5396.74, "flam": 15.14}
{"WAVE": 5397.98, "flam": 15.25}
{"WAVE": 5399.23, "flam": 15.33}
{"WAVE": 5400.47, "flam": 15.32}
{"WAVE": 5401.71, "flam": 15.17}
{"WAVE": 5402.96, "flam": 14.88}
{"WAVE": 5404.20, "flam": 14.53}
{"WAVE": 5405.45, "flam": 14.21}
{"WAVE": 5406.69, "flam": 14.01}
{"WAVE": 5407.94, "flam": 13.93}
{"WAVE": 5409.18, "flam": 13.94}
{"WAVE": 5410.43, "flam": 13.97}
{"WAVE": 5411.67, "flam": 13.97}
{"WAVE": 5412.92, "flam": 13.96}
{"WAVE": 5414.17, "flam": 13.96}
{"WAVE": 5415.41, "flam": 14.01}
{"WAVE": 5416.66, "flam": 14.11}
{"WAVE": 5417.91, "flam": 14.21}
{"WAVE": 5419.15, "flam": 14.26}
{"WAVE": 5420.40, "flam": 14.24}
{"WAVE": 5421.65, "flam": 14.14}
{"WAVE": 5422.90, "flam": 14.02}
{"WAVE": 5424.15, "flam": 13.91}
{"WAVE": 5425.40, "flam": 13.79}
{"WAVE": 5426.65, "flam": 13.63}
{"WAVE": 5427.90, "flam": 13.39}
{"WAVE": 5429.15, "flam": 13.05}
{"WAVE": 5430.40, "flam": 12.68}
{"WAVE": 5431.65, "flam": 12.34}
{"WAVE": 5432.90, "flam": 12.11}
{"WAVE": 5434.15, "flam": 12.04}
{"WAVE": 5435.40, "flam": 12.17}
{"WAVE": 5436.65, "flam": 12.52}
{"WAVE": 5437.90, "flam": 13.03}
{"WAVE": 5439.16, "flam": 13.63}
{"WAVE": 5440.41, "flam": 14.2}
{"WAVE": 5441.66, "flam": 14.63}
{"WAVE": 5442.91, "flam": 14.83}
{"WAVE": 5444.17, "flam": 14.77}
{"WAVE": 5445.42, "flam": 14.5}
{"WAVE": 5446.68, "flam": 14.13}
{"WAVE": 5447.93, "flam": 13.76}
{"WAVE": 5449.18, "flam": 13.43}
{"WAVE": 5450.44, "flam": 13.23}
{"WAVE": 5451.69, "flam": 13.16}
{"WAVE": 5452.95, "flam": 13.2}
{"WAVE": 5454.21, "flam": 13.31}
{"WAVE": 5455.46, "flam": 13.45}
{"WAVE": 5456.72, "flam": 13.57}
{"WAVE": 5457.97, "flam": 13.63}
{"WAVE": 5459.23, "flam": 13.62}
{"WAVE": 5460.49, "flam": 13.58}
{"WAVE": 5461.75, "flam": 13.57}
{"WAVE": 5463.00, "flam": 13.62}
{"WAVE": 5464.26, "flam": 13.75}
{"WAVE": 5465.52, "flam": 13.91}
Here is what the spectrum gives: -2.3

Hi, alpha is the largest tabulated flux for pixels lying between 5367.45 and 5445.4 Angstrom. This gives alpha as 15.61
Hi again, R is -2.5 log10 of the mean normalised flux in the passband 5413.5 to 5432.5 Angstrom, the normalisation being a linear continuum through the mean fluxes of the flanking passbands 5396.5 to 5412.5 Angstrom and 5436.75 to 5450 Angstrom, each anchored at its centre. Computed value 0.05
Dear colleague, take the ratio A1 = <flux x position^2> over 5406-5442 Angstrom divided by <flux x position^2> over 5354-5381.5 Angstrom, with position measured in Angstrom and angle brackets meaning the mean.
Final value 1.0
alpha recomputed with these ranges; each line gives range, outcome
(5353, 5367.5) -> 14.89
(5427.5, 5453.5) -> 14.83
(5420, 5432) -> 14.24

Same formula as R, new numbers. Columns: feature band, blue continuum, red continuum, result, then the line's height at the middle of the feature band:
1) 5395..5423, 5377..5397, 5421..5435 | -0.027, 14.1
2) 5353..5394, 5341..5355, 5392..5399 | -0.011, 14.4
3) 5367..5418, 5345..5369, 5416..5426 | -0.035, 14.1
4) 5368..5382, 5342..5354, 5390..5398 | 0.013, 14.4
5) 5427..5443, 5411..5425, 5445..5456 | 0.058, 13.8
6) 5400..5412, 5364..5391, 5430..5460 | -0.030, 14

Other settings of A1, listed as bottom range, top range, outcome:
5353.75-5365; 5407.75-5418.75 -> 0.99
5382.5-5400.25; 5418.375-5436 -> 0.89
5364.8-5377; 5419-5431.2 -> 1.02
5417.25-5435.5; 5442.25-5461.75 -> 1.04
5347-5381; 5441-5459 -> 1.01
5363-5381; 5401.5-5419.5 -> 1.03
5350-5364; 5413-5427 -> 0.99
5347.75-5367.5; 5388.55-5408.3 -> 1.05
